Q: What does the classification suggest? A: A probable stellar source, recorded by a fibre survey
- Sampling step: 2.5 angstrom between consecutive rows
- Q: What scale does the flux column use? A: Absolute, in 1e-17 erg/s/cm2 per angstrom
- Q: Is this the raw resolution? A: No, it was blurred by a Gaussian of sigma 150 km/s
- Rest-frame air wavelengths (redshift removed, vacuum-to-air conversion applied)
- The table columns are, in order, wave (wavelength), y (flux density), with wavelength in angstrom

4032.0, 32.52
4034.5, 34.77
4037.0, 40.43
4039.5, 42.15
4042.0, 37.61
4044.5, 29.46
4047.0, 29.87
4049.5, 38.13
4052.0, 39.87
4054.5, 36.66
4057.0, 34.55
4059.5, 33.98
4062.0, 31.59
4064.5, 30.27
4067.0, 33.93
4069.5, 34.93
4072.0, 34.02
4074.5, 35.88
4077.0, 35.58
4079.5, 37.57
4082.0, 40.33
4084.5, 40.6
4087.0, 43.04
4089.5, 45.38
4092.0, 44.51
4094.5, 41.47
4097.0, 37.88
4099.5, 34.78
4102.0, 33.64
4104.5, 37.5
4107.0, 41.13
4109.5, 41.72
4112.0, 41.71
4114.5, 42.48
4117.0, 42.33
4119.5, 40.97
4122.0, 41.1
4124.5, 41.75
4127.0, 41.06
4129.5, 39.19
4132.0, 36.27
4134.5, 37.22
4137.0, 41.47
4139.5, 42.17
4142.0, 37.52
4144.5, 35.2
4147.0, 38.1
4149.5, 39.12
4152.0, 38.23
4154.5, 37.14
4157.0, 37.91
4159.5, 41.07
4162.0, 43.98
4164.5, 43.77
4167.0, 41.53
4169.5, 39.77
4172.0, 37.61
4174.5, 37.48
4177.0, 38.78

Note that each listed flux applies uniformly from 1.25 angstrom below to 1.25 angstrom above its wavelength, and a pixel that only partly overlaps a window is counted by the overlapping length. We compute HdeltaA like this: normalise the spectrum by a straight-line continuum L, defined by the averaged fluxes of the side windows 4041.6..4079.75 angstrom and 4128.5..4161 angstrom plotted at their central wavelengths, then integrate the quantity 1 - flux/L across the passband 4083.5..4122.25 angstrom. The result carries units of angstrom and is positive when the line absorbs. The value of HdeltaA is -4.4 angstrom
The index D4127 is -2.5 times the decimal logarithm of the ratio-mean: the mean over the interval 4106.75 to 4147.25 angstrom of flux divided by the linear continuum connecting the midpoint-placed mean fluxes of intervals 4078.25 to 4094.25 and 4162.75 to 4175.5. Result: 0.03 mag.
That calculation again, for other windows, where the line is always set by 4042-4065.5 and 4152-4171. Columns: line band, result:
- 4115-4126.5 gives -0.095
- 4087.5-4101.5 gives -0.115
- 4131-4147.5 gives 0.025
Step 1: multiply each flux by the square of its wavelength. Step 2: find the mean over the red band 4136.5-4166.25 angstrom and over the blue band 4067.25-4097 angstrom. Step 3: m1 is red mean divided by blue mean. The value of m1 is 1.05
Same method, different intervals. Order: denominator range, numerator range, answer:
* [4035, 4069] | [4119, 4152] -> 1.16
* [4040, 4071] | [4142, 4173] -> 1.20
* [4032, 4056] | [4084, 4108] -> 1.13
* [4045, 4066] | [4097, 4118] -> 1.18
